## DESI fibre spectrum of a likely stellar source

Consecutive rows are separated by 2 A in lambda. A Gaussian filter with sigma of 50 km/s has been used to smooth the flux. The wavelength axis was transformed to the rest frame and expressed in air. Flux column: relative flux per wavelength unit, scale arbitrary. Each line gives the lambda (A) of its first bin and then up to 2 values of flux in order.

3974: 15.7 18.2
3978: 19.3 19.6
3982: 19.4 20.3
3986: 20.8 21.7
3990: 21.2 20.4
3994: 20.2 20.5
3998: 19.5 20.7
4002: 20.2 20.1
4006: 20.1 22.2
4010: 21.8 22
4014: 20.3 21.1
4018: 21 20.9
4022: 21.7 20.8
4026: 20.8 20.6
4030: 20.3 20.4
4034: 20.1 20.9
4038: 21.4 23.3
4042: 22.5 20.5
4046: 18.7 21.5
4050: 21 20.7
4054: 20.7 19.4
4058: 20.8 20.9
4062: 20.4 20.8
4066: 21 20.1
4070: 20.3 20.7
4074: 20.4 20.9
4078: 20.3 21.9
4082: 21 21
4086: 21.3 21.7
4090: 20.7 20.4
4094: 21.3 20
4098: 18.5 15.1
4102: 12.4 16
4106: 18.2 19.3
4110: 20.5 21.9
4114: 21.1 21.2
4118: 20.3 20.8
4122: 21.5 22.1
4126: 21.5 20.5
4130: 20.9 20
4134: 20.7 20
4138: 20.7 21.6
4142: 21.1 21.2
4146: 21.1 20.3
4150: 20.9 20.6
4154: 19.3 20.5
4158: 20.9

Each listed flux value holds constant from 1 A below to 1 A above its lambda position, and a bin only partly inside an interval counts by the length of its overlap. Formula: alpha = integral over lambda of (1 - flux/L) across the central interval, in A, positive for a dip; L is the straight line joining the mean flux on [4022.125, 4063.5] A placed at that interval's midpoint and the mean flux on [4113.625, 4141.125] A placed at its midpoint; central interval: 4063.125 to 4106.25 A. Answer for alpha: 2.3 A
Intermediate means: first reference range 20.8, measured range 19.8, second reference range 20.9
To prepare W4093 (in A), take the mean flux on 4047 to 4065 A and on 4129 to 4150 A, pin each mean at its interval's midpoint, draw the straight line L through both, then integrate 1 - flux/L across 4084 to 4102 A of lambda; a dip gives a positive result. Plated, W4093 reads 1.0 A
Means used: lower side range 20.7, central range 19.5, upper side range 20.8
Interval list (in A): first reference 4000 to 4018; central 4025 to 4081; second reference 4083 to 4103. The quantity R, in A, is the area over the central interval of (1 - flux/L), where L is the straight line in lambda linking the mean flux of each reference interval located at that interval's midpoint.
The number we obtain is -2.0 A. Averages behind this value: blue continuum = 21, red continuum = 19.2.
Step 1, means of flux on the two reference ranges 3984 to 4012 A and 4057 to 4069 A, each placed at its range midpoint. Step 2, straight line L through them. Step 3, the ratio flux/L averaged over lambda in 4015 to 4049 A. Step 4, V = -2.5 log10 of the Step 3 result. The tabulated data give -0.01 mag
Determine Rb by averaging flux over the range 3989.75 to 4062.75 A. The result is 20.8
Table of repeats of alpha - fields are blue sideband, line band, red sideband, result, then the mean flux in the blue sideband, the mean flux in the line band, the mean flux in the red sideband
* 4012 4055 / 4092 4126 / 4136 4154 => 2.2 A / 20.9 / 19.5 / 20.8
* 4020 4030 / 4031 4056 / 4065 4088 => 0.0 A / 20.9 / 20.9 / 20.8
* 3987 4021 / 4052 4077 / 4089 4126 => -0.6 A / 20.8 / 20.5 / 19.6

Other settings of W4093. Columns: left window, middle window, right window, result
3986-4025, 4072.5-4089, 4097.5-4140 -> -0.77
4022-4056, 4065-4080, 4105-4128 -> 0.14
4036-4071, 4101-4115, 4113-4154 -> 1.59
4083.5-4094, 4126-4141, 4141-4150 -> 0.19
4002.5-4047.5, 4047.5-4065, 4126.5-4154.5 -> 0.19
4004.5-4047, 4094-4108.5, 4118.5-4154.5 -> 2.50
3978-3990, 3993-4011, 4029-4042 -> 0.04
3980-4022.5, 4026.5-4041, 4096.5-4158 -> -0.32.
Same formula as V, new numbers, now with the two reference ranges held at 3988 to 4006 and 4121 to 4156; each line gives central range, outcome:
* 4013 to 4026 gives -0.03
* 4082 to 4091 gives -0.03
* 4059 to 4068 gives -0.01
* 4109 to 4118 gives -0.02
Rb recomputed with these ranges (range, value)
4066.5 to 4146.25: 20.3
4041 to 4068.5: 20.7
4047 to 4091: 20.8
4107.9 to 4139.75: 20.9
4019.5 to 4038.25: 20.8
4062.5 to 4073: 20.6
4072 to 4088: 21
